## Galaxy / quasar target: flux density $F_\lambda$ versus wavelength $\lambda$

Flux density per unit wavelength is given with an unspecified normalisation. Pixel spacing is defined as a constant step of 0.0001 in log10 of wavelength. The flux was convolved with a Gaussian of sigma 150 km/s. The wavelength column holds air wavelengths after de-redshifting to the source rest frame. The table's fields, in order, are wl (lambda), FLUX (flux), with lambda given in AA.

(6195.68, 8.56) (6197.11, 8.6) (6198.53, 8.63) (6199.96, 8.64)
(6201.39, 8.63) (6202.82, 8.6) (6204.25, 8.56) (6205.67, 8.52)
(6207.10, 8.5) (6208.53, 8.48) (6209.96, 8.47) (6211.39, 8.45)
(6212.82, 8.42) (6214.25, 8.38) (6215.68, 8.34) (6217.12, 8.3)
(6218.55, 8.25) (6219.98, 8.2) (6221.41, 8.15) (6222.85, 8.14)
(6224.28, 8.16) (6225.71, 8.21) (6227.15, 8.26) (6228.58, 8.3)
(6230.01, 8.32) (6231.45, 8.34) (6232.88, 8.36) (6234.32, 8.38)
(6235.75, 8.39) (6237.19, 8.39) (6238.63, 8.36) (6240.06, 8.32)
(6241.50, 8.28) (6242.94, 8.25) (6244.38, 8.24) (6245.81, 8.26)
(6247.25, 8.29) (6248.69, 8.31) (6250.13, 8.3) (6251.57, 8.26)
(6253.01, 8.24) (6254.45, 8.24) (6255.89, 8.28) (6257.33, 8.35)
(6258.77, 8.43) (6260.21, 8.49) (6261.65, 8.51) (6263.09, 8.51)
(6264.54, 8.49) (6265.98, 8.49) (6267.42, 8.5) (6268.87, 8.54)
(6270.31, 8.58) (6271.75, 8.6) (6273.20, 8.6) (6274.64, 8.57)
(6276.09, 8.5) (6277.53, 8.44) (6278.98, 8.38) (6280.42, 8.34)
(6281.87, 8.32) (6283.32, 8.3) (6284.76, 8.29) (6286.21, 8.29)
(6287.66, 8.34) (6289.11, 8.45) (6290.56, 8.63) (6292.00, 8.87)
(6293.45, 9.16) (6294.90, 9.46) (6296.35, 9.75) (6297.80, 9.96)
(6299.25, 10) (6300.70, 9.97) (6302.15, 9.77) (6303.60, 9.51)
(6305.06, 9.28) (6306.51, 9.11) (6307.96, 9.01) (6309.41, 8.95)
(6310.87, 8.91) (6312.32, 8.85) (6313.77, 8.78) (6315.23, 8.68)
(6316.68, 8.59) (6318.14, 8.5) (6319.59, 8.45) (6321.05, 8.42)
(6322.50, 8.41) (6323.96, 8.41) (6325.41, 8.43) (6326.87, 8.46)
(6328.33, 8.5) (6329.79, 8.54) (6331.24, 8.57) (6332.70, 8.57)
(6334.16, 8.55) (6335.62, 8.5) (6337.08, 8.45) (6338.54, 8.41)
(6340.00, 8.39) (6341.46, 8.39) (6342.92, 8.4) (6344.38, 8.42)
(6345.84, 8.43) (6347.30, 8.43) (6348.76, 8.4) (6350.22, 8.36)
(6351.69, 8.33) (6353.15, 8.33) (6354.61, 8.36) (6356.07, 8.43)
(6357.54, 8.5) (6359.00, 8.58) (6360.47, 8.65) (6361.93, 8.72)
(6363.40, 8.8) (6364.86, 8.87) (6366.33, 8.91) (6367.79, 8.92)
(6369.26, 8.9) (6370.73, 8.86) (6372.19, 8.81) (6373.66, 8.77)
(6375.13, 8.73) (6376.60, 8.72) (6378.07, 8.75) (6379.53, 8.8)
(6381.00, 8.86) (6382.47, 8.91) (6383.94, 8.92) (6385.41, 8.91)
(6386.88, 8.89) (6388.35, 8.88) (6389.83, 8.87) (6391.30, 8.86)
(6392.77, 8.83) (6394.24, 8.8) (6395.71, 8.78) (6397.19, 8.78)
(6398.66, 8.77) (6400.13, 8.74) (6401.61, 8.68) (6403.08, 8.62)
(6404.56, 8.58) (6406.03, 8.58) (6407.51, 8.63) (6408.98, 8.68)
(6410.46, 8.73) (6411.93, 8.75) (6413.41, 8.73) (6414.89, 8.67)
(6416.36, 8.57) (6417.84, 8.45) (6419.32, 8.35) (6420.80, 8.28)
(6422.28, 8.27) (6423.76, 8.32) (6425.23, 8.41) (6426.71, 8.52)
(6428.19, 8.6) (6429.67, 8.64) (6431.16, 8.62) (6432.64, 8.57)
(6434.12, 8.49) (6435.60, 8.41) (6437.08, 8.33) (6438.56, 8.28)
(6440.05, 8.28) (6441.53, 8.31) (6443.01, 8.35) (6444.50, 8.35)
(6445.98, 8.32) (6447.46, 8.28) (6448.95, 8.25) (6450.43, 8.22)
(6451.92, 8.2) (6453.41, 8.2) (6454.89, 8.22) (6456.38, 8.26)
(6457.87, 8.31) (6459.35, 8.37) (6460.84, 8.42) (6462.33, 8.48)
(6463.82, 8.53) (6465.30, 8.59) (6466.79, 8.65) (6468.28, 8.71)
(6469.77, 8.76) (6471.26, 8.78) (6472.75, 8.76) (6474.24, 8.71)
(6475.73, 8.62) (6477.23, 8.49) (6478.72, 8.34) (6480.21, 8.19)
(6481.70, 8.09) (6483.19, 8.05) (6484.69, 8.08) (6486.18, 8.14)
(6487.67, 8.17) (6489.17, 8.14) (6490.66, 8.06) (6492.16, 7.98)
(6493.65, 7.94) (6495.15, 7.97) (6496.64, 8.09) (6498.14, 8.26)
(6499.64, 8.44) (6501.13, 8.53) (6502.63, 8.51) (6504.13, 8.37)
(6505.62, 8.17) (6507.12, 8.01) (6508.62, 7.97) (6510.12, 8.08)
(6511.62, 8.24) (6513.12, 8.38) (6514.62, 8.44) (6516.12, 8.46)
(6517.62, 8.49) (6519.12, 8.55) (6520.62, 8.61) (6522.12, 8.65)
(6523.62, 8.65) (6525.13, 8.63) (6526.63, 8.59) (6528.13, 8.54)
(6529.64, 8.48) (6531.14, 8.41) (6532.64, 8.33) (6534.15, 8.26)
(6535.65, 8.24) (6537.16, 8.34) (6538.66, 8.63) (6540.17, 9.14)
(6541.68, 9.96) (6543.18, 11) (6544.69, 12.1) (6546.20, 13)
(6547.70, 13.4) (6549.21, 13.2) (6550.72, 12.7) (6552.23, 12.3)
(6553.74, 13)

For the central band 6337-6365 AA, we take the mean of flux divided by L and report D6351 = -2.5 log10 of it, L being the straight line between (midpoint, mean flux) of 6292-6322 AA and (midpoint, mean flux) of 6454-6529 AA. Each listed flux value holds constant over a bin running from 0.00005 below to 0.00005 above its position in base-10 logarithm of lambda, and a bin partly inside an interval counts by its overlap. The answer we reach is 0.06 mag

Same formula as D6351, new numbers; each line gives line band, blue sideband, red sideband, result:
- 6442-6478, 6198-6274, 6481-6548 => 0.024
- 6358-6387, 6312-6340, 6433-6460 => -0.047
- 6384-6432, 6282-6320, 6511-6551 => 0.066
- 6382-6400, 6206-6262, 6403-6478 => -0.051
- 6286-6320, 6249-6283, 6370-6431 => -0.070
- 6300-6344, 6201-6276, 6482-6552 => -0.022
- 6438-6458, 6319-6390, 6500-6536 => 0.029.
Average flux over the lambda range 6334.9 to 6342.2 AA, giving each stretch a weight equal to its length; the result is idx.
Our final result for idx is 8.43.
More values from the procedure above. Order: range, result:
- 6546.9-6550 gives 13.3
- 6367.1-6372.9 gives 8.87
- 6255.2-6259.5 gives 8.36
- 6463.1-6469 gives 8.63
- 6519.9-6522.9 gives 8.64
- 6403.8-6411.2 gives 8.64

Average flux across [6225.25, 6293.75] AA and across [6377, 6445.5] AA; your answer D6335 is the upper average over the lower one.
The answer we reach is 1.03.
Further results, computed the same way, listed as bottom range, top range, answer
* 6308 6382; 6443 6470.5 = 0.98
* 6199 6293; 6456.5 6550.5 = 1.04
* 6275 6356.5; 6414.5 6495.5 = 0.96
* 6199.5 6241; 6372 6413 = 1.05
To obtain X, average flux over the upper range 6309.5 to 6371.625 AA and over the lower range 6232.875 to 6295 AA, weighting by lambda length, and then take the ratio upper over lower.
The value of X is 1.01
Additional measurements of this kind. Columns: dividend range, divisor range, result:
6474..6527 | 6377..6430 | 0.96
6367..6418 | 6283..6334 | 0.99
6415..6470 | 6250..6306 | 0.96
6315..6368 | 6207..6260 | 1.02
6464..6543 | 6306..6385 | 0.98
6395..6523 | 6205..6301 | 0.99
